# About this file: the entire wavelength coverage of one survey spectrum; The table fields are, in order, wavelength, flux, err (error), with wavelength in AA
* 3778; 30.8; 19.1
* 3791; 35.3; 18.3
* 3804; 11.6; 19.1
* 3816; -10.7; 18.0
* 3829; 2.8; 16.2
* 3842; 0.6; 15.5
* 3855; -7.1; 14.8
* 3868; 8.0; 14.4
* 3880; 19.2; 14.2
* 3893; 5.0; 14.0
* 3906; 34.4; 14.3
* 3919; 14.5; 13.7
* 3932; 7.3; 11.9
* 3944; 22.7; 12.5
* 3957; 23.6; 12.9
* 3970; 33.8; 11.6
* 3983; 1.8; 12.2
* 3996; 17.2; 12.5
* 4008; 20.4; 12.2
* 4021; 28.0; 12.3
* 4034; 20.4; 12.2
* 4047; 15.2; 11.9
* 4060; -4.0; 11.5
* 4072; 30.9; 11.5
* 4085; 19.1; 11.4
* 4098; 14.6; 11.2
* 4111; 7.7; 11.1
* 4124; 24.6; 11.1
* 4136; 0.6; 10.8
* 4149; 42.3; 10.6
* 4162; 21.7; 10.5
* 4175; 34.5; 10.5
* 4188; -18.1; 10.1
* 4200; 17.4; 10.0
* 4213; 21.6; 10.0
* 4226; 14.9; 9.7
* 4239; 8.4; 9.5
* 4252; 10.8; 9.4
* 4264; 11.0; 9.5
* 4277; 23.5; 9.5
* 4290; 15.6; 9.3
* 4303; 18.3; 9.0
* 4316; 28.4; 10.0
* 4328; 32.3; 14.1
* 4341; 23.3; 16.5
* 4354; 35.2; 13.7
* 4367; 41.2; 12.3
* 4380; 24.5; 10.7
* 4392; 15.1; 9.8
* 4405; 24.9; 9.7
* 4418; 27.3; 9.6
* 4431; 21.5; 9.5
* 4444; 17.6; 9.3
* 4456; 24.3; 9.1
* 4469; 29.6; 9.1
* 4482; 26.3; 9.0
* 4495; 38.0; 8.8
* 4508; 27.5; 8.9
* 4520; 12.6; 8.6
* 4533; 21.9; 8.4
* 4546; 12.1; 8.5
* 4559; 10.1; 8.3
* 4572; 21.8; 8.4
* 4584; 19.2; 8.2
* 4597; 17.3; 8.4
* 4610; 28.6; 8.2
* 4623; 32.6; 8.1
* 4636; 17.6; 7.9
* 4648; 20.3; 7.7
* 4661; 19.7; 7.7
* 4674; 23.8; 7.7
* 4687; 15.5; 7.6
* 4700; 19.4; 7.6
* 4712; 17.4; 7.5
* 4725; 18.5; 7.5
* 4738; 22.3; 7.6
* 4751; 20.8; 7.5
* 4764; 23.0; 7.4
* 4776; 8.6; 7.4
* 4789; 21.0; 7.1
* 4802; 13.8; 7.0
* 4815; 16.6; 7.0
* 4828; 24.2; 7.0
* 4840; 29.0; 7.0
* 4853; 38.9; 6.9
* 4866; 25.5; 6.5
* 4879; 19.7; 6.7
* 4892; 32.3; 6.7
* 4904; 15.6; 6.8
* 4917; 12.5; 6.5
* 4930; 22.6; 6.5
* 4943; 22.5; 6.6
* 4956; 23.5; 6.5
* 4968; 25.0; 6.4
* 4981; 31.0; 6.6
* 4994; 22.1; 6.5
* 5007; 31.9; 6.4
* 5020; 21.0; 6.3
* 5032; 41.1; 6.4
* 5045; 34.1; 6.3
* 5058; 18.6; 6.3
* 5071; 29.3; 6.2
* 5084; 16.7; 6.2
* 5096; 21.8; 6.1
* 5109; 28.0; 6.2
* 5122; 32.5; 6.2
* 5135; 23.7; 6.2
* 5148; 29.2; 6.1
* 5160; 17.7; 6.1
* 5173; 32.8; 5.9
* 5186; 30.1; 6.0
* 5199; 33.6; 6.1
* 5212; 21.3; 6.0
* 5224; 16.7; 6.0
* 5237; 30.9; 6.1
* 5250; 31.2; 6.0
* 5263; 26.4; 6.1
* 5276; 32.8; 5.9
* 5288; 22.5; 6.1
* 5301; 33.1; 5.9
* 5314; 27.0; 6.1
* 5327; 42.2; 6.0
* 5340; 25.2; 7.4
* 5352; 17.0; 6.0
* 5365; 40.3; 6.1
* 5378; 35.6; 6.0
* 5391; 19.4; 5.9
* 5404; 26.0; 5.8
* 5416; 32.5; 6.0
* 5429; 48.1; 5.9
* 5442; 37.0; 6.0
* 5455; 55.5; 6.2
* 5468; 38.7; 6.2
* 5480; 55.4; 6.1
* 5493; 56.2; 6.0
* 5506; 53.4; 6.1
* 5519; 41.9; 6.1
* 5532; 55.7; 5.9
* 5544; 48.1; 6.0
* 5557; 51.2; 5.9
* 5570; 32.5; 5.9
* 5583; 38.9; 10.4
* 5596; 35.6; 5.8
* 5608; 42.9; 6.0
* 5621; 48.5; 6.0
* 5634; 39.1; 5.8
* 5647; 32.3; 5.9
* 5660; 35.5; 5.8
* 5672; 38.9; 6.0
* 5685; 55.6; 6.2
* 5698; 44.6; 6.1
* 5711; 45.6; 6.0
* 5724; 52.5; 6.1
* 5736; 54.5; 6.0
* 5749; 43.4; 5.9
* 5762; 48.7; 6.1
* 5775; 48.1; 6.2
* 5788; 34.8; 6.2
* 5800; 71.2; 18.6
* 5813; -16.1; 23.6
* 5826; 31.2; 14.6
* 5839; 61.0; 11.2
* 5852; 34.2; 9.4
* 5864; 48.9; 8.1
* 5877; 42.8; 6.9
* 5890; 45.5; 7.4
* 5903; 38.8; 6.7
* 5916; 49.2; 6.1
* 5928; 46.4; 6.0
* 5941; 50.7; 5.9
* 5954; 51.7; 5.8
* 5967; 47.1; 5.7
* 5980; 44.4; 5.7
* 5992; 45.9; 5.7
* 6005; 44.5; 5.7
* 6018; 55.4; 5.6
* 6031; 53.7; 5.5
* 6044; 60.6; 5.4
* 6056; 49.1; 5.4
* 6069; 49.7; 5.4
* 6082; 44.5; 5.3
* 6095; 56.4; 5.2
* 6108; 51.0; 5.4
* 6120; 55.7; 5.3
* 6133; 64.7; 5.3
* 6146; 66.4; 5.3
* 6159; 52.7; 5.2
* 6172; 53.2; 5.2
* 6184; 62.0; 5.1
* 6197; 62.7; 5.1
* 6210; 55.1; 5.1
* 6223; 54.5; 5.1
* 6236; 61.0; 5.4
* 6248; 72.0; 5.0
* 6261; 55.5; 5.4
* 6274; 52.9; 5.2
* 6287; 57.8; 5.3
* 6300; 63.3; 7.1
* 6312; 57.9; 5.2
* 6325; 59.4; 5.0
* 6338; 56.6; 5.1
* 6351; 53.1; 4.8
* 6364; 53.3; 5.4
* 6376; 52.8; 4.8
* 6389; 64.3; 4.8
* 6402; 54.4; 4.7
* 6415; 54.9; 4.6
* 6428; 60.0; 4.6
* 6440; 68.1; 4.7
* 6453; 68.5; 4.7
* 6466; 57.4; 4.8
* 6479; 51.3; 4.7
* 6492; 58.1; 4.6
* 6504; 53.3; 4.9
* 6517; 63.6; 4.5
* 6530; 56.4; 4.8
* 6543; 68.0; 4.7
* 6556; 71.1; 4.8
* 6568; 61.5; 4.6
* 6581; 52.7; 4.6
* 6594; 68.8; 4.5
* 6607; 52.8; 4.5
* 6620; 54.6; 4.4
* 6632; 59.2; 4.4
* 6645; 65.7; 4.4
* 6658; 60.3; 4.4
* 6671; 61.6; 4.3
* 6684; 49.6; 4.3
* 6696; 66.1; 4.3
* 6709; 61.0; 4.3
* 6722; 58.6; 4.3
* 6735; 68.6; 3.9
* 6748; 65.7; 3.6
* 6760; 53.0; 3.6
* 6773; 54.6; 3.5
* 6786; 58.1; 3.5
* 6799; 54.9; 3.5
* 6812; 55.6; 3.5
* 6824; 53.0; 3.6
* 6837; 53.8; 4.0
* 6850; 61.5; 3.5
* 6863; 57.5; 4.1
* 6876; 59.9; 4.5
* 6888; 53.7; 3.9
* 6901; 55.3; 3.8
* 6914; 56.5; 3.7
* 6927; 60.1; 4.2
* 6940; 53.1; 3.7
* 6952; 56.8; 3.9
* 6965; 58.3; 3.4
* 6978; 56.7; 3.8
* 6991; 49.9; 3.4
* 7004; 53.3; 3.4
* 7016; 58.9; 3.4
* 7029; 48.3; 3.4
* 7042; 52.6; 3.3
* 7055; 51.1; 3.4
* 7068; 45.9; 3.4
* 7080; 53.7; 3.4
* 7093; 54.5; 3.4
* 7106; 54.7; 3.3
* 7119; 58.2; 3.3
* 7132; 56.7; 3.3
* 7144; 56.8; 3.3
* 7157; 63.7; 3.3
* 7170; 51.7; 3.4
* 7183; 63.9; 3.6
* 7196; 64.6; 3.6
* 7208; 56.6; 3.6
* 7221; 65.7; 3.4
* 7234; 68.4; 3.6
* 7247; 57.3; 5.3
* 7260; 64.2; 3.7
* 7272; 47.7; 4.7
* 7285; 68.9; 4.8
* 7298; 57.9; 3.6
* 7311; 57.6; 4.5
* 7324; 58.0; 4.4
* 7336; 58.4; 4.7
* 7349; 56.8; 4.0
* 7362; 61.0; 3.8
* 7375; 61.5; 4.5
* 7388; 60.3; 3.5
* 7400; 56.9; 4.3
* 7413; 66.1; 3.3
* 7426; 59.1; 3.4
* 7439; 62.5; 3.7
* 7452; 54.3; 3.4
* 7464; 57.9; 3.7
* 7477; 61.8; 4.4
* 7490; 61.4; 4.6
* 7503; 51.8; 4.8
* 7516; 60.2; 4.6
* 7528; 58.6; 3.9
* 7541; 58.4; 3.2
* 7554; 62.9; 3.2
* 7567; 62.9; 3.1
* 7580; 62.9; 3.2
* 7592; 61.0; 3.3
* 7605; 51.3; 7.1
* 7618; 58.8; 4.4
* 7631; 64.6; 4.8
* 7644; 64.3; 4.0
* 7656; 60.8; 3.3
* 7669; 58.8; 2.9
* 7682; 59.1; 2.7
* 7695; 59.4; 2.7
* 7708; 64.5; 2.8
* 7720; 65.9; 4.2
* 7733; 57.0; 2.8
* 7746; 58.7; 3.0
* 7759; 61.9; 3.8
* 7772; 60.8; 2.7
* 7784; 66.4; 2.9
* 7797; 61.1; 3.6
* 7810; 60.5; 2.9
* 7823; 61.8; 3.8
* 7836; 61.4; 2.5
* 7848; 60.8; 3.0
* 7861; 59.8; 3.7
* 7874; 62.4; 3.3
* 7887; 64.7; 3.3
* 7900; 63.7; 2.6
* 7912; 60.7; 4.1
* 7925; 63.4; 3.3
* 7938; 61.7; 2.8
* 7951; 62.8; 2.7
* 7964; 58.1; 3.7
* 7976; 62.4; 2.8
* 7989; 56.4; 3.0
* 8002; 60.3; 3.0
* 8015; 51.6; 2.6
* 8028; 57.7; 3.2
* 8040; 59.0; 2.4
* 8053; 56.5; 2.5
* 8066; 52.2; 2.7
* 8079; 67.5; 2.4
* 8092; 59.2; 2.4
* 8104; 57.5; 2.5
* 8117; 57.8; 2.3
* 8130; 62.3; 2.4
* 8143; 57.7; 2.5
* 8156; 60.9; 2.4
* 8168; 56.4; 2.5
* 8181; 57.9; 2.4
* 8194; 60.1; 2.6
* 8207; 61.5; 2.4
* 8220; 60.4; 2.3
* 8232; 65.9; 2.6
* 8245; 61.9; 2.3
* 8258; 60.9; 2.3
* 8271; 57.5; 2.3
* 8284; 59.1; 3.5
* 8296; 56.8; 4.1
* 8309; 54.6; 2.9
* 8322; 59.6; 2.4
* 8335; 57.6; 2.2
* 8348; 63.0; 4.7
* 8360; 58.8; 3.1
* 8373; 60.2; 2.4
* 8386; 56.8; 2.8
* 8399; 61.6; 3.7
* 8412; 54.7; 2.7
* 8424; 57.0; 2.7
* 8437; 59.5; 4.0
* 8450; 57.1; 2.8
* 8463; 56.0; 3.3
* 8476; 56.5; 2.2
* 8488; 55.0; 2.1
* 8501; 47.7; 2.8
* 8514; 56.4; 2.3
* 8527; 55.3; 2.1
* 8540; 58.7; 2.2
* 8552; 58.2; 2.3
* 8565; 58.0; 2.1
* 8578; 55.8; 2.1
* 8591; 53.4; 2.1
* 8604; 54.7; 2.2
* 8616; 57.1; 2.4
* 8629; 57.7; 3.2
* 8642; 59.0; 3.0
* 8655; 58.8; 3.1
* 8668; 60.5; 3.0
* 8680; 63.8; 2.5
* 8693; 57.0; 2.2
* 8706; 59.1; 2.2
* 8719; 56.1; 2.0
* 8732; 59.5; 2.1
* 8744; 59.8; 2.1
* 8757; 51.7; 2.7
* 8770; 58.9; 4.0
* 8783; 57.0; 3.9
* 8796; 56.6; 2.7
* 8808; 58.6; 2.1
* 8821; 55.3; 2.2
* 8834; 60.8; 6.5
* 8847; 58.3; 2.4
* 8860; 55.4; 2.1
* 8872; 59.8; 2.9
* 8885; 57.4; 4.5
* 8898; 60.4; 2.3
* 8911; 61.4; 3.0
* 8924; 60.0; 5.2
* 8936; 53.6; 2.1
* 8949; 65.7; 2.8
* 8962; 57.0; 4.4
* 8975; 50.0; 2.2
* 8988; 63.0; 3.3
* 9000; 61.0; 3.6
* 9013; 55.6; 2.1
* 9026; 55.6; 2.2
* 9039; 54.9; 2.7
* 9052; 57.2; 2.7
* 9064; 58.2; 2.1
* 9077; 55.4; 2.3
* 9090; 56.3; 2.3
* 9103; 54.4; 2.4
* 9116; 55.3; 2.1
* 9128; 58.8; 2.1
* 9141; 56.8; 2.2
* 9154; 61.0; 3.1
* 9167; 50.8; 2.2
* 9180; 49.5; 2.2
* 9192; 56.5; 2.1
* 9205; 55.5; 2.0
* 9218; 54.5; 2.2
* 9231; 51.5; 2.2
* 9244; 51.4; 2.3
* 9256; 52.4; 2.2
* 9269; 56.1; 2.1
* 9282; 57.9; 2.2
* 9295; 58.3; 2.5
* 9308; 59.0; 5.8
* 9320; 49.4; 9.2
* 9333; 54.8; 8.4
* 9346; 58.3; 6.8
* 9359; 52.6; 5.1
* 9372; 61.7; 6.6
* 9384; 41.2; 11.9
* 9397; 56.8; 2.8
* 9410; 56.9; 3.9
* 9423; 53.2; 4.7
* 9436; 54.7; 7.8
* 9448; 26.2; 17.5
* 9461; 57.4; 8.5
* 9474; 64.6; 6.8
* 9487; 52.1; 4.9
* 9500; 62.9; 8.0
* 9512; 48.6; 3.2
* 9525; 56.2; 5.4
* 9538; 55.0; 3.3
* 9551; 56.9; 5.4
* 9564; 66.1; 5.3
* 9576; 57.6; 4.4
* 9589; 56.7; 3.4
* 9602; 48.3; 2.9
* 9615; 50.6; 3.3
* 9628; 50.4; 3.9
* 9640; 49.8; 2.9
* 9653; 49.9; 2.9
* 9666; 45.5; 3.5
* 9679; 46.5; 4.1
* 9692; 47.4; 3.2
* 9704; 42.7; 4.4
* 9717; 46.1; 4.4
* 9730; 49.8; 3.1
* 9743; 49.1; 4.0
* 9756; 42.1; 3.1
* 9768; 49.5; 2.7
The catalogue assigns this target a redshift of 0.36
